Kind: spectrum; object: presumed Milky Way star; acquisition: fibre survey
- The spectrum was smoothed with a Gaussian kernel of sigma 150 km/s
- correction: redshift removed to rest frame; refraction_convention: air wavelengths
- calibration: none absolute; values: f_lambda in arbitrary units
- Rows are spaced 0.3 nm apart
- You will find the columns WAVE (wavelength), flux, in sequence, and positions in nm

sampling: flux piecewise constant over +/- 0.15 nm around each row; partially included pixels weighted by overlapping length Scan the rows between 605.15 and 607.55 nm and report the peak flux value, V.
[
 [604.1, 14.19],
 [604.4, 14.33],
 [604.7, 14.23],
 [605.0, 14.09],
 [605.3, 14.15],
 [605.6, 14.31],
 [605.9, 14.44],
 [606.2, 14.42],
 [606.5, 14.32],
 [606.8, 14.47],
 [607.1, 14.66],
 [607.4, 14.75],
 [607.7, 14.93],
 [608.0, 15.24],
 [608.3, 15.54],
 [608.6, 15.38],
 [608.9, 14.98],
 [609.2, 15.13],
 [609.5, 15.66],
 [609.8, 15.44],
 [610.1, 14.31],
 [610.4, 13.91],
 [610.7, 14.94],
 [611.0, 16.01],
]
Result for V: 14.75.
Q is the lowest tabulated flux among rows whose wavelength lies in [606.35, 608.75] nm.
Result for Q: 14.32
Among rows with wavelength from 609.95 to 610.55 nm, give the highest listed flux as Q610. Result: 14.31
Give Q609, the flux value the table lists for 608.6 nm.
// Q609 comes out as 15.38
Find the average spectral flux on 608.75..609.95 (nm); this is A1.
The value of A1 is 15.3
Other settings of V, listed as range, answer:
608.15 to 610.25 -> 15.66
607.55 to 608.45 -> 15.54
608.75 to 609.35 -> 15.13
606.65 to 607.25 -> 14.66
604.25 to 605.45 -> 14.33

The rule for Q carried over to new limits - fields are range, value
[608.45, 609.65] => 14.98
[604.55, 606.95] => 14.09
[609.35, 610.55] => 13.91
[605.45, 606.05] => 14.31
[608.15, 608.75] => 15.38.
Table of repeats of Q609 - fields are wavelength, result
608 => 15.24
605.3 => 14.15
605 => 14.09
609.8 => 15.44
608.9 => 14.98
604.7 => 14.23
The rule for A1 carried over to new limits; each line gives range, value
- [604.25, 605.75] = 14.2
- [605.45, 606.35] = 14.4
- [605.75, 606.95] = 14.4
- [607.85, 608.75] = 15.4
